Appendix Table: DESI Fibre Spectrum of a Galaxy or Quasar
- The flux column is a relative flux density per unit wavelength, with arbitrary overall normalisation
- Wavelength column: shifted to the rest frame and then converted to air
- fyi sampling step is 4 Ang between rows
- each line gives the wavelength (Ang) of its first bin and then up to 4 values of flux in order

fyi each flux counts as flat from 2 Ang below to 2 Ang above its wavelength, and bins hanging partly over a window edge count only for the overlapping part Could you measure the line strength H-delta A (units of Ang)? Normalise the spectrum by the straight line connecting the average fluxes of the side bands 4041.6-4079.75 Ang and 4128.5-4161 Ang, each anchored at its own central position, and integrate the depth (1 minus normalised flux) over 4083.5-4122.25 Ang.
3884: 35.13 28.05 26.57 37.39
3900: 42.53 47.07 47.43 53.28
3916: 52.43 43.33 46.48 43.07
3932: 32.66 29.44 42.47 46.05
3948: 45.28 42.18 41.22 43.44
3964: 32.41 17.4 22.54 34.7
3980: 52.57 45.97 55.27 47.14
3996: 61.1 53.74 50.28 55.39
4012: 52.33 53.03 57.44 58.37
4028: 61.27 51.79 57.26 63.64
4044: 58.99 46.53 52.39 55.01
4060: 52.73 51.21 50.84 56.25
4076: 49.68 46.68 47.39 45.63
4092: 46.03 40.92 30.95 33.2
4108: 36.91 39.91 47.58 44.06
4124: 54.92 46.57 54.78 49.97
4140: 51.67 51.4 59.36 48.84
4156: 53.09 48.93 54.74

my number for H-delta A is 8.28 Ang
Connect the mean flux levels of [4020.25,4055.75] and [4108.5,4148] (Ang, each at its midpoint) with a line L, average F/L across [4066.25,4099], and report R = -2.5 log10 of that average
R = 0.12 mag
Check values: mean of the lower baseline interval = 56.3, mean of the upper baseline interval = 49.1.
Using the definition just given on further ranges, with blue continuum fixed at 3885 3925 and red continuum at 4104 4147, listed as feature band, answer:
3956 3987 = 0.19 mag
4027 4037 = -0.24 mag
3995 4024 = -0.22 mag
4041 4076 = -0.16 mag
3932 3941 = 0.24 mag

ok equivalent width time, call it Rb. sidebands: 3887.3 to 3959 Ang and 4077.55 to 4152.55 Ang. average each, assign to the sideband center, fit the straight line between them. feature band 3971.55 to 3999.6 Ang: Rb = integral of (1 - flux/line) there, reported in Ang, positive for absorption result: -2.7 Ang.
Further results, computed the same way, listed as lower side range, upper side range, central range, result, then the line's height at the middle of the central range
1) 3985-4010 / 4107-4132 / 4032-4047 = -2.1 Ang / 51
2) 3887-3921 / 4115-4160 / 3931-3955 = 2.1 Ang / 43.8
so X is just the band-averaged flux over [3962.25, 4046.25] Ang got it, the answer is 49.7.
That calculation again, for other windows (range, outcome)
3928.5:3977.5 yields 36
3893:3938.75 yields 42.8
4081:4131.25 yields 43.2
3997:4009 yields 53.6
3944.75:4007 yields 43.3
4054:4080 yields 52.2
